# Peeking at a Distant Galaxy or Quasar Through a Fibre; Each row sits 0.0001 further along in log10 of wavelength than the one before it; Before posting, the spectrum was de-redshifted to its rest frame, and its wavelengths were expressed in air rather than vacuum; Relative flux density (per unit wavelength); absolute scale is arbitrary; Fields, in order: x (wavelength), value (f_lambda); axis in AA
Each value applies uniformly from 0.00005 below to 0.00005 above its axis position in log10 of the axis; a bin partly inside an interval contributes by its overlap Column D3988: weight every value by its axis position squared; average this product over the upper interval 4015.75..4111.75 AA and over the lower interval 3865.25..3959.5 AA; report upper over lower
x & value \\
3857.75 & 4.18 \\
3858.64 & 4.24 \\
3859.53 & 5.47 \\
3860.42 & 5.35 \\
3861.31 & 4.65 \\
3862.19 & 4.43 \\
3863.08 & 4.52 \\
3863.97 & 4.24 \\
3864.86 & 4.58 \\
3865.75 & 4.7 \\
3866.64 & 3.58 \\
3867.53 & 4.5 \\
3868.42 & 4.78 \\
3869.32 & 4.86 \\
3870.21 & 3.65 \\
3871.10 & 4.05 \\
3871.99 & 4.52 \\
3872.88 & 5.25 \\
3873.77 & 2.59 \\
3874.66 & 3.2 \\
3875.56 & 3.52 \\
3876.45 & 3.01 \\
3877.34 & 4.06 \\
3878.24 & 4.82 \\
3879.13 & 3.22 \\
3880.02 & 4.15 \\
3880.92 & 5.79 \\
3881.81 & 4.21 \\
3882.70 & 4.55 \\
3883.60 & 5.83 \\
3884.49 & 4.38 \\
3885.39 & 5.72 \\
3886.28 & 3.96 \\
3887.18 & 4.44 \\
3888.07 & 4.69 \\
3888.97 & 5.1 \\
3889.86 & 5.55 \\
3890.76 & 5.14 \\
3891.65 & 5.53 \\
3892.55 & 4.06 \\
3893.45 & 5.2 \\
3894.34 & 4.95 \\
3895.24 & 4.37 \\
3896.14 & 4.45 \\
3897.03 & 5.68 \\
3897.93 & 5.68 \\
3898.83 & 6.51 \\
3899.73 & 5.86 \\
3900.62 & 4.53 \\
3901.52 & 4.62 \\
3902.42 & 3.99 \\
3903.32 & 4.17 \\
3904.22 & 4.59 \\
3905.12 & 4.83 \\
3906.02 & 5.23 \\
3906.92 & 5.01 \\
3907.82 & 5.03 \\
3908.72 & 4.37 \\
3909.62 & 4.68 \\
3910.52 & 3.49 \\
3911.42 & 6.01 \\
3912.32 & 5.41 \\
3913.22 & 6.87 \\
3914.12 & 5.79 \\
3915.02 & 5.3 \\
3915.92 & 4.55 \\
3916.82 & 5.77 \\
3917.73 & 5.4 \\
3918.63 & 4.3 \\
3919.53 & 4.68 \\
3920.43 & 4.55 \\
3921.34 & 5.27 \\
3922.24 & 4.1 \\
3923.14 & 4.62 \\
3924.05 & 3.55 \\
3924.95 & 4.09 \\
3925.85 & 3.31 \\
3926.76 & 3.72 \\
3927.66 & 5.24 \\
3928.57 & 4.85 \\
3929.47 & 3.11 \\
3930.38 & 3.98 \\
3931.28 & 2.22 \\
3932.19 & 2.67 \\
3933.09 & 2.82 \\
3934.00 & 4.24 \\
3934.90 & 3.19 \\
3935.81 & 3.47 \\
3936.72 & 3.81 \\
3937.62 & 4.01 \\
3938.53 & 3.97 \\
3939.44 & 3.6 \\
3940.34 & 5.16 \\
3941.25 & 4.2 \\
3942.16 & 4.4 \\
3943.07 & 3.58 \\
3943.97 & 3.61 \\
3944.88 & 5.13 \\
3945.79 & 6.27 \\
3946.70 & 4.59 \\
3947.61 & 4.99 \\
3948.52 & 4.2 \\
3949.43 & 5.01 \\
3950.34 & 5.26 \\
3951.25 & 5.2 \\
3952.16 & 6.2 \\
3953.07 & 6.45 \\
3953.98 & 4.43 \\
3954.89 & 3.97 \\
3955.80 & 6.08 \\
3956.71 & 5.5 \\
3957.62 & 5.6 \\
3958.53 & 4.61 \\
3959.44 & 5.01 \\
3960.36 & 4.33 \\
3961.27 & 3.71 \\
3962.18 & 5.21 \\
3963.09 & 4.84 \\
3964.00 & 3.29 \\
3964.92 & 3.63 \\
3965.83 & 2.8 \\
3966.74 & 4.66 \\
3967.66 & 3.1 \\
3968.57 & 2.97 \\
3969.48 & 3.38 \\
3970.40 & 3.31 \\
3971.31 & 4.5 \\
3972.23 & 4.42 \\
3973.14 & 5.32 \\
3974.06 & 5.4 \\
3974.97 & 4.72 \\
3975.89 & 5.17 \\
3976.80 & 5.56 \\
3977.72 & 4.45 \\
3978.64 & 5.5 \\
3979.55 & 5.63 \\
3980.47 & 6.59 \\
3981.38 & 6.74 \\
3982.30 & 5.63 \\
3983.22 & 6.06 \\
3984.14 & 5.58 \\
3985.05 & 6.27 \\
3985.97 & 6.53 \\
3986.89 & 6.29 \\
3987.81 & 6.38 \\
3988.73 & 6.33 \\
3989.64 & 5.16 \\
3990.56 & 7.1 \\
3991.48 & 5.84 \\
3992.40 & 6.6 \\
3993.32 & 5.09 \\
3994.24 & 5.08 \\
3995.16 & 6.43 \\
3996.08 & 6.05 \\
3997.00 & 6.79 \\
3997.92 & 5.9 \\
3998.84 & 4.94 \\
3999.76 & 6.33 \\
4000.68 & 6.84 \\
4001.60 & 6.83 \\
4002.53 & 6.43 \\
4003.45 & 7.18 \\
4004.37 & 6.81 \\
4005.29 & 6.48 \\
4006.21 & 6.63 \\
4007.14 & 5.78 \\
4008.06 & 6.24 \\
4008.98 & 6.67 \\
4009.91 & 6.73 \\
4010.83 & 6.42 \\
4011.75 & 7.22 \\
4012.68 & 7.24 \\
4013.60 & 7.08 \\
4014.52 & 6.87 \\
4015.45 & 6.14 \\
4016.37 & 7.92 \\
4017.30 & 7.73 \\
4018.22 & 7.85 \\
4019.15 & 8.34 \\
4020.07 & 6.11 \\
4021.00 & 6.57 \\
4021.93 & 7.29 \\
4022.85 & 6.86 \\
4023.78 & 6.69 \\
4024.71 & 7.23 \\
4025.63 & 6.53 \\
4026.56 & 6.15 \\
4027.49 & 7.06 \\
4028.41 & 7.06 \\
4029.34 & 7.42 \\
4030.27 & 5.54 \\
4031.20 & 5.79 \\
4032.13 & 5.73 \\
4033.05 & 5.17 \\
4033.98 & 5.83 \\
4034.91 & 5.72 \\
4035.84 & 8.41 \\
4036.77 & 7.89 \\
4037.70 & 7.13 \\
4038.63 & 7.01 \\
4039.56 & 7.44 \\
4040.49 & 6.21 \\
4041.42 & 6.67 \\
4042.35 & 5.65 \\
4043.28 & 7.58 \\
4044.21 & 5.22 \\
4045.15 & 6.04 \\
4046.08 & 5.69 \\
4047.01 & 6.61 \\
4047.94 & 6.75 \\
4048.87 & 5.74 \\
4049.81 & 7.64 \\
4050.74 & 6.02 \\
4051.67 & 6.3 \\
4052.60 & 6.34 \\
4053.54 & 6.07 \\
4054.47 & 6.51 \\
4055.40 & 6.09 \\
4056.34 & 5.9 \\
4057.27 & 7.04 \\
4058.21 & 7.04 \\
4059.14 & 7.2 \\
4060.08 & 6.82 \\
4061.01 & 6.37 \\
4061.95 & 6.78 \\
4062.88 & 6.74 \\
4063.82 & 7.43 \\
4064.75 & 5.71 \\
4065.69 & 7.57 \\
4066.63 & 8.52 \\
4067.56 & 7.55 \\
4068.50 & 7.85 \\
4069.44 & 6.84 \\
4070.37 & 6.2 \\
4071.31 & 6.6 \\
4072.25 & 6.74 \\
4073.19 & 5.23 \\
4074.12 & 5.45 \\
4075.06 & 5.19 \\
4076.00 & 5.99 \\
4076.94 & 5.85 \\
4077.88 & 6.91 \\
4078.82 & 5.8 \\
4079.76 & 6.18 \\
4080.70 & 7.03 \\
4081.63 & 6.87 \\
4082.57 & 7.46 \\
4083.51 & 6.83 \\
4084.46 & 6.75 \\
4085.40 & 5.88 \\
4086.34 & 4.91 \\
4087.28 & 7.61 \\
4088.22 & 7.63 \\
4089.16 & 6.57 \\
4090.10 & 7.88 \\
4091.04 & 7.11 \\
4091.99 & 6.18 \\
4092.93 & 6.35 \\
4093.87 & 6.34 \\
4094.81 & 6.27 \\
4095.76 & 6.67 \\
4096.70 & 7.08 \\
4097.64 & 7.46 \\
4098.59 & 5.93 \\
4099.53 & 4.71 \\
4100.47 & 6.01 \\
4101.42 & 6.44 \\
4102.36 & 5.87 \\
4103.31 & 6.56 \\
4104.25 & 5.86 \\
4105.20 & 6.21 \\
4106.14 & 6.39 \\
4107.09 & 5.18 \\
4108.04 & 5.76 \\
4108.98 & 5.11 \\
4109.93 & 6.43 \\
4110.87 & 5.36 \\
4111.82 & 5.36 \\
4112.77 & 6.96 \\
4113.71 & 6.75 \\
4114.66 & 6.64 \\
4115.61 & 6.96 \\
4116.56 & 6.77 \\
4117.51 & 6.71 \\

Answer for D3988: 1.53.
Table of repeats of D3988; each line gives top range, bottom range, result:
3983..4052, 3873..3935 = 1.51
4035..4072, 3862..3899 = 1.61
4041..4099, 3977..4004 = 1.12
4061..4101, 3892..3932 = 1.52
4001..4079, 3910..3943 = 1.63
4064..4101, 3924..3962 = 1.60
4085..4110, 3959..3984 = 1.44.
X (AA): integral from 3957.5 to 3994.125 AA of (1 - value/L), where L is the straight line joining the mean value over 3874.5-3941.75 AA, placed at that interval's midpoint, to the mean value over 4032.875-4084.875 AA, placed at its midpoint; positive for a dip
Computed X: 2.6 AA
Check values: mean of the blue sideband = 4.54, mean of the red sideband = 6.58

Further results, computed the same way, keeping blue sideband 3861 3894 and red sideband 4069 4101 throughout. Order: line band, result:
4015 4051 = -4.56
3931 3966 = 4.94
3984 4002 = -1.84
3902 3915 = -0.59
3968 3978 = 1.70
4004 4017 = -2.32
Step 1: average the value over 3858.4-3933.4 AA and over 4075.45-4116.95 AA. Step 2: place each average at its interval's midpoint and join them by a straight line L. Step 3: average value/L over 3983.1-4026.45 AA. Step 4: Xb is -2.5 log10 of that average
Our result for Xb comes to -0.18 mag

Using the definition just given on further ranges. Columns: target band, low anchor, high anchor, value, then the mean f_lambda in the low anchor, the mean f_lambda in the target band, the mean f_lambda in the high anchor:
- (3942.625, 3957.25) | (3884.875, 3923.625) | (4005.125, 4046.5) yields 0.12 mag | 4.98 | 5.04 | 6.69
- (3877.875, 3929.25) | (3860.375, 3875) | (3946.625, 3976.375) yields -0.10 mag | 4.3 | 4.83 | 4.6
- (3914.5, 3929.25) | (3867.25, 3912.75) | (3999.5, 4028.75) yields 0.15 mag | 4.66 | 4.56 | 6.86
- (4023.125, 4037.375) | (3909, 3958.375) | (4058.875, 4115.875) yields -0.14 mag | 4.56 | 6.56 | 6.47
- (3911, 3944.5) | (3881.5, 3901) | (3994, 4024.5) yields 0.27 mag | 5.03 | 4.31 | 6.7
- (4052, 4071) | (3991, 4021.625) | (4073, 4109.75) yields -0.07 mag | 6.58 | 6.82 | 6.3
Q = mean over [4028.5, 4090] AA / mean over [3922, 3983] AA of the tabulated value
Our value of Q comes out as 1.47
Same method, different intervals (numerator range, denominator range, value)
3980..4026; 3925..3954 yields 1.53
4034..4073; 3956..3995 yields 1.31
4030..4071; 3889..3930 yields 1.36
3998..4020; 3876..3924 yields 1.40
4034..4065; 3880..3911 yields 1.35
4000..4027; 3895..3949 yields 1.51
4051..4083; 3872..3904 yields 1.42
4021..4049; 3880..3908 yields 1.33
